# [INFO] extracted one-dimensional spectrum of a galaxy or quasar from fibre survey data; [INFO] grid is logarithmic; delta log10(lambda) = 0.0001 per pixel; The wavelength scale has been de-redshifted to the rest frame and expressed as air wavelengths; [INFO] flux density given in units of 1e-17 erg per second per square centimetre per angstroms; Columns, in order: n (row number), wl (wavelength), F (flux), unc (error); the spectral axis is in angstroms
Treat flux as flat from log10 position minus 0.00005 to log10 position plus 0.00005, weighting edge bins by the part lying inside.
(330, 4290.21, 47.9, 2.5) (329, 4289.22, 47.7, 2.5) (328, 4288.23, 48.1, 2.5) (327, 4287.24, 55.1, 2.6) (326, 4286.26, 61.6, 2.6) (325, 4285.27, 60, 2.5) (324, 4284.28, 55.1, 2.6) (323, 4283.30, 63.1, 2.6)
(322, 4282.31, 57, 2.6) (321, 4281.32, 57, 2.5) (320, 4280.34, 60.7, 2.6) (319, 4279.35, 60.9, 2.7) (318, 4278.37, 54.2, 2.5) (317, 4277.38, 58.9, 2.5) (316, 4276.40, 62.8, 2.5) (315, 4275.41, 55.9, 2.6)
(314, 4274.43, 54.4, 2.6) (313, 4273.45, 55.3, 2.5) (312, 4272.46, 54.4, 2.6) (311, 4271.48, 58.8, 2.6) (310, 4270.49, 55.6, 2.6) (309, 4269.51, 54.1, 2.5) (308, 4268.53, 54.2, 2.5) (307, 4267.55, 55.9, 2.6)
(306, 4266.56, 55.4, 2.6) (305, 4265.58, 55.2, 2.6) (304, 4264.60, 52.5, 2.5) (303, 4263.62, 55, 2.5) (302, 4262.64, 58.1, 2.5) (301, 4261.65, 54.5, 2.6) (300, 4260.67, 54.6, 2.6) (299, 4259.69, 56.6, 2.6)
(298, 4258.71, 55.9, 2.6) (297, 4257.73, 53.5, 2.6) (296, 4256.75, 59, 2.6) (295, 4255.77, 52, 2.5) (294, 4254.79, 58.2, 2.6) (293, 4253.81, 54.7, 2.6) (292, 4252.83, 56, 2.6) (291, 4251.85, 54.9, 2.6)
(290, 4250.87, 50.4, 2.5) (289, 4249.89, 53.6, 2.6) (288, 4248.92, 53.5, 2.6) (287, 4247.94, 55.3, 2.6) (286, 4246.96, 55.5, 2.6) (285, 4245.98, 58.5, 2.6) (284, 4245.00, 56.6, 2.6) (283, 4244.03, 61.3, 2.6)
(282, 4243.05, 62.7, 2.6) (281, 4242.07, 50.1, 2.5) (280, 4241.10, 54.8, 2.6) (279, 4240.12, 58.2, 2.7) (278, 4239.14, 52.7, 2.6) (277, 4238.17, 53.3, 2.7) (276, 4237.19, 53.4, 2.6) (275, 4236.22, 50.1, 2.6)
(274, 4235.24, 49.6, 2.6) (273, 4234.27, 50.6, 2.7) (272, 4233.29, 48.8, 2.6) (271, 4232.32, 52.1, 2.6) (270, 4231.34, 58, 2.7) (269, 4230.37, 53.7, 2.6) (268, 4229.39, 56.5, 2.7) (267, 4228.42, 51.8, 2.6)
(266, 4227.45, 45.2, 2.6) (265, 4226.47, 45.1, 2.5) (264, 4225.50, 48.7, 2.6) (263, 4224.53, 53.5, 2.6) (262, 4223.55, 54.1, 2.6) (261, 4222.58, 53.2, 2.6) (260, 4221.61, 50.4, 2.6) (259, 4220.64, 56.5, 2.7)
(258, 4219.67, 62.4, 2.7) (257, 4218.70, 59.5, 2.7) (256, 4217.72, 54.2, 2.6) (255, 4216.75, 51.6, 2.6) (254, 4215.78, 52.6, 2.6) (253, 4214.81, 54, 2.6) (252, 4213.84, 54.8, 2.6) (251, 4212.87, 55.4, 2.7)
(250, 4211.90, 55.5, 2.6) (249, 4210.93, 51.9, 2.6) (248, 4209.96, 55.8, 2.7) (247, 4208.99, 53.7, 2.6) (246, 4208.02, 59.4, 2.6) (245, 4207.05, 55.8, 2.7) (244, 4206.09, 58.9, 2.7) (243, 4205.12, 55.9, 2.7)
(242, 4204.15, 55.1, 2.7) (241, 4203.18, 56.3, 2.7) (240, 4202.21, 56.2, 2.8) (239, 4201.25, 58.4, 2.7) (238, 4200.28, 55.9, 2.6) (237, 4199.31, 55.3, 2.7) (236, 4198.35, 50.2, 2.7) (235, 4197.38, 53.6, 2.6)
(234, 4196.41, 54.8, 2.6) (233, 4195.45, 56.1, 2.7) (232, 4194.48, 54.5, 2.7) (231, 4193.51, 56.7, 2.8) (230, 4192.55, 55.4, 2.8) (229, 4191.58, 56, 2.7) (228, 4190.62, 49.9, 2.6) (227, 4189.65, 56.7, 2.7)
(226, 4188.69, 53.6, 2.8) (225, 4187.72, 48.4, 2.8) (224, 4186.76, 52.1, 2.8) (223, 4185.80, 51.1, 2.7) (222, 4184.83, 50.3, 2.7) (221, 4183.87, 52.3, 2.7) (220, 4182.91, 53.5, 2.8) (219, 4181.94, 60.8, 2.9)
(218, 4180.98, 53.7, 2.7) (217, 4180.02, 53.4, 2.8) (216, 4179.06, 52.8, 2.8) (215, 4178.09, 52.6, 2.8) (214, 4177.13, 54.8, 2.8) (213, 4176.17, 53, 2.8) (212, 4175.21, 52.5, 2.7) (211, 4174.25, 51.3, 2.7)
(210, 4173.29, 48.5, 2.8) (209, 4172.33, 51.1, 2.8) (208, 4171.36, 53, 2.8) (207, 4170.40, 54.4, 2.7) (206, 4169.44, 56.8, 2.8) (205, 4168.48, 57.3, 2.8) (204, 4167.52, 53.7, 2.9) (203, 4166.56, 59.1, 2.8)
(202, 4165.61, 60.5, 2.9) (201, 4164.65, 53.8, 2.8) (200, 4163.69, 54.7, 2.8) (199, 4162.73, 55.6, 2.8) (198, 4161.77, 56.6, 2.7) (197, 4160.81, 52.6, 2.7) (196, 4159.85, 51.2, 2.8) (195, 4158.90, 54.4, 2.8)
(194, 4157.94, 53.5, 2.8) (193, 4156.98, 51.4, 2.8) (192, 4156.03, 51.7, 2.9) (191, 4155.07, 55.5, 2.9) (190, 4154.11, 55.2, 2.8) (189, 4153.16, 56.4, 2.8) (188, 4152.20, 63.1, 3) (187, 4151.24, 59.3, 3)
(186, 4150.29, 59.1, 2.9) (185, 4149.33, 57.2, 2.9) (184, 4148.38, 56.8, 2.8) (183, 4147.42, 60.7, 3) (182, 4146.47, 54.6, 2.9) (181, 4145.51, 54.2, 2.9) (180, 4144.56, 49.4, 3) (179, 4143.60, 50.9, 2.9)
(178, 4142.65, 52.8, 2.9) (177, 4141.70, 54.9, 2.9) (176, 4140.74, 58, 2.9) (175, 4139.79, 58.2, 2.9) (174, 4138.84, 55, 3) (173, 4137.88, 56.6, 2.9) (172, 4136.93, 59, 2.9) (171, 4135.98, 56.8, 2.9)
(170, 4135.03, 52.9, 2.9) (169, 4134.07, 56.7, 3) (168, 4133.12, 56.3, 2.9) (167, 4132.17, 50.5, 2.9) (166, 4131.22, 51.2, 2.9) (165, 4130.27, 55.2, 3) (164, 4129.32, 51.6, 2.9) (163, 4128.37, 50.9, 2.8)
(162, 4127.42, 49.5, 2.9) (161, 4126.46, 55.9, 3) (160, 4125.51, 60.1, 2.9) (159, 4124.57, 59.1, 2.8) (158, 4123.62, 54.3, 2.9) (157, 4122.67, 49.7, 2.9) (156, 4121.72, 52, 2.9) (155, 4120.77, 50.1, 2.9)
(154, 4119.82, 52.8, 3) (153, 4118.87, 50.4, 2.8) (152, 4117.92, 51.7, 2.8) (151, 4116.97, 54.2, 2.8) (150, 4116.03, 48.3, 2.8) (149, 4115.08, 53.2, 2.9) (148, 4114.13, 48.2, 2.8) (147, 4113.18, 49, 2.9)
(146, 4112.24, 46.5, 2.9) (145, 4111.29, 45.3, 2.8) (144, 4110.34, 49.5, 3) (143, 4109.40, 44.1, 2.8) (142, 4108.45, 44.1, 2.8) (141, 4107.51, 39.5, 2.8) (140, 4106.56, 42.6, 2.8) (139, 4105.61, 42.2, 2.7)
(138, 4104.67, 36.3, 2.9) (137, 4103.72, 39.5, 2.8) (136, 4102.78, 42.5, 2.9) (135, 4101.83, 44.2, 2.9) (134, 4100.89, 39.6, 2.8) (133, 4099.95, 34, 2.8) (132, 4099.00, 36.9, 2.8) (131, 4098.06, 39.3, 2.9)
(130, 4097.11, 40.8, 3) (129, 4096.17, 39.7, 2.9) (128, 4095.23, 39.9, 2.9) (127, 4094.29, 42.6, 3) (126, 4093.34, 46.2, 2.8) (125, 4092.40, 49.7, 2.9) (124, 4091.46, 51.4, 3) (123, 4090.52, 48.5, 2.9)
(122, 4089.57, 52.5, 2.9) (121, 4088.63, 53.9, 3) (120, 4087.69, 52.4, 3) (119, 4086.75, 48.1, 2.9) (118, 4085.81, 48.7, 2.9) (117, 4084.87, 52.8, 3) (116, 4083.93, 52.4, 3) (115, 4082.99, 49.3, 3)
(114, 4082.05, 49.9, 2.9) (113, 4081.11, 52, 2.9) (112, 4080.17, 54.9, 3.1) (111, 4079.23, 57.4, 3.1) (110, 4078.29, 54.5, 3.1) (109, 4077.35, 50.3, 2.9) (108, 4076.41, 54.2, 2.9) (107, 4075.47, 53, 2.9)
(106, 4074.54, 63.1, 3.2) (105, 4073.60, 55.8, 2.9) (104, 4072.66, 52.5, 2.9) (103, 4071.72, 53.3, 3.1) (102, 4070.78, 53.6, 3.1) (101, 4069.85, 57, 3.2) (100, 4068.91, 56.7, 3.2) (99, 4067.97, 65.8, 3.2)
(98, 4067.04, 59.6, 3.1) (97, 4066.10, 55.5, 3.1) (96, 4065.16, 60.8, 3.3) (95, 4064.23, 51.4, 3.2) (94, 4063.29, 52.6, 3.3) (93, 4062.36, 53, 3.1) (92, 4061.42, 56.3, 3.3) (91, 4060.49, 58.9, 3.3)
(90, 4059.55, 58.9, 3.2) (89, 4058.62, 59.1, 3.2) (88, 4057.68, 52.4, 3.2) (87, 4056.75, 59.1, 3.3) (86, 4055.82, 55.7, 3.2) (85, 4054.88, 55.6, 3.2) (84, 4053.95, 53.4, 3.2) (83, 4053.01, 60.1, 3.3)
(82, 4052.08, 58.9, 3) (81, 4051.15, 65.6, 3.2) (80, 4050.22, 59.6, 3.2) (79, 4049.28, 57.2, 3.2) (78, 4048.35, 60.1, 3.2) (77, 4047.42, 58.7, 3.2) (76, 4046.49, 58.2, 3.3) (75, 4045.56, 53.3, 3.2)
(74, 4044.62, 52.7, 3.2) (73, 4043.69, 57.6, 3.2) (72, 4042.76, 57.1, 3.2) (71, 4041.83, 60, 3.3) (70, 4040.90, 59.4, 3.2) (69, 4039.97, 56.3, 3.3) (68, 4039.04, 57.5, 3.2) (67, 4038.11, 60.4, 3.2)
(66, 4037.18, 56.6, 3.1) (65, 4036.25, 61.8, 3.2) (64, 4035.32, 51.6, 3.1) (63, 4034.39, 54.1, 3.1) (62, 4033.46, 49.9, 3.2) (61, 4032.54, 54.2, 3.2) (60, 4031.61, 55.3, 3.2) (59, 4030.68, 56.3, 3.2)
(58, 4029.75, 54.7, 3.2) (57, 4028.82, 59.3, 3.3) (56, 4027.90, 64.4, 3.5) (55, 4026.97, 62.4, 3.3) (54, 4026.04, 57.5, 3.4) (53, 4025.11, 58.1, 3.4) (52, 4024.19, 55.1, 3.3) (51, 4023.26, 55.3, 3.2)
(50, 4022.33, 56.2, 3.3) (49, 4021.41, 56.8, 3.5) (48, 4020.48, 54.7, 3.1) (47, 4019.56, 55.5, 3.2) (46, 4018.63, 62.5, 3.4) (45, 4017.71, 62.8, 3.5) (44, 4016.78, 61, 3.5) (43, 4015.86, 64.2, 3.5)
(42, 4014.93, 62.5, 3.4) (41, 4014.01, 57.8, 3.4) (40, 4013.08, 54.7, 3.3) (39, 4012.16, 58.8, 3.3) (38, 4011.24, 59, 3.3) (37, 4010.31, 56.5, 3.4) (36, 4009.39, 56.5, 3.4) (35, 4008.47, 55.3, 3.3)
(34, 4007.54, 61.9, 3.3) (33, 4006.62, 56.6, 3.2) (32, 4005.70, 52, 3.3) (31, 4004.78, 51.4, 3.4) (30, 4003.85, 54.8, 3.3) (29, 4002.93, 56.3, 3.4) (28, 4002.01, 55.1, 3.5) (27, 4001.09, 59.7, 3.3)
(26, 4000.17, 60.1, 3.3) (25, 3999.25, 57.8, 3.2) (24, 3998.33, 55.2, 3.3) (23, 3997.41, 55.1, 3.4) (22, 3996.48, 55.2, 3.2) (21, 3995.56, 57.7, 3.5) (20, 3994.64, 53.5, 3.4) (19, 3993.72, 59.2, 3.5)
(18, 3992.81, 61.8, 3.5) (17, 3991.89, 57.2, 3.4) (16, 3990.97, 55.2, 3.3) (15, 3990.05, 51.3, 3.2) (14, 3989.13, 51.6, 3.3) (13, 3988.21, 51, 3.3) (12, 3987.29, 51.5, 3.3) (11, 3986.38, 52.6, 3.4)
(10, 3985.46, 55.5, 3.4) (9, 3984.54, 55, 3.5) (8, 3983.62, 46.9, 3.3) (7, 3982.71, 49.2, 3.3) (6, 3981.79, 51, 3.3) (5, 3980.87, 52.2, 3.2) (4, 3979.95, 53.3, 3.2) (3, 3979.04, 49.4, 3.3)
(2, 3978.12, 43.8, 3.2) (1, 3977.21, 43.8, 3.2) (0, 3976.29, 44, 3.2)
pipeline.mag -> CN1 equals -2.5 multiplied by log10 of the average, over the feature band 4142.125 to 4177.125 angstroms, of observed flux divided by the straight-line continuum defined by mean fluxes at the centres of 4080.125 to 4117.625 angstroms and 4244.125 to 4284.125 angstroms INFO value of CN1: -0.105 mag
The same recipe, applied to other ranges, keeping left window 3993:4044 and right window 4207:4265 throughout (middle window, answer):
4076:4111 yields 0.211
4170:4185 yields 0.042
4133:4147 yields 0.011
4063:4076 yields 0.002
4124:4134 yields 0.032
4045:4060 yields -0.018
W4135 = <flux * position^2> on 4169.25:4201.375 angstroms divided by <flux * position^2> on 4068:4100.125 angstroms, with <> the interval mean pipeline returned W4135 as 1.12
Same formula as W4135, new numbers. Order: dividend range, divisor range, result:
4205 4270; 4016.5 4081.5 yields 1.05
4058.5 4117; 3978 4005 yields 0.96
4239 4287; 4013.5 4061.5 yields 1.09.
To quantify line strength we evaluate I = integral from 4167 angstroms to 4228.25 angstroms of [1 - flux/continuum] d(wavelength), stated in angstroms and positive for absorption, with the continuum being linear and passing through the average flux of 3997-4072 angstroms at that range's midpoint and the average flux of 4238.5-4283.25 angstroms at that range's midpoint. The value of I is 2.64 angstroms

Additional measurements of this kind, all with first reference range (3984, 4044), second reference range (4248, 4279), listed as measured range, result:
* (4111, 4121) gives 1.10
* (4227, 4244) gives 0.71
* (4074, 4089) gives 0.93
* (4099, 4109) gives 2.84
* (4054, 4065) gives 0.15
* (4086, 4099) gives 2.34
